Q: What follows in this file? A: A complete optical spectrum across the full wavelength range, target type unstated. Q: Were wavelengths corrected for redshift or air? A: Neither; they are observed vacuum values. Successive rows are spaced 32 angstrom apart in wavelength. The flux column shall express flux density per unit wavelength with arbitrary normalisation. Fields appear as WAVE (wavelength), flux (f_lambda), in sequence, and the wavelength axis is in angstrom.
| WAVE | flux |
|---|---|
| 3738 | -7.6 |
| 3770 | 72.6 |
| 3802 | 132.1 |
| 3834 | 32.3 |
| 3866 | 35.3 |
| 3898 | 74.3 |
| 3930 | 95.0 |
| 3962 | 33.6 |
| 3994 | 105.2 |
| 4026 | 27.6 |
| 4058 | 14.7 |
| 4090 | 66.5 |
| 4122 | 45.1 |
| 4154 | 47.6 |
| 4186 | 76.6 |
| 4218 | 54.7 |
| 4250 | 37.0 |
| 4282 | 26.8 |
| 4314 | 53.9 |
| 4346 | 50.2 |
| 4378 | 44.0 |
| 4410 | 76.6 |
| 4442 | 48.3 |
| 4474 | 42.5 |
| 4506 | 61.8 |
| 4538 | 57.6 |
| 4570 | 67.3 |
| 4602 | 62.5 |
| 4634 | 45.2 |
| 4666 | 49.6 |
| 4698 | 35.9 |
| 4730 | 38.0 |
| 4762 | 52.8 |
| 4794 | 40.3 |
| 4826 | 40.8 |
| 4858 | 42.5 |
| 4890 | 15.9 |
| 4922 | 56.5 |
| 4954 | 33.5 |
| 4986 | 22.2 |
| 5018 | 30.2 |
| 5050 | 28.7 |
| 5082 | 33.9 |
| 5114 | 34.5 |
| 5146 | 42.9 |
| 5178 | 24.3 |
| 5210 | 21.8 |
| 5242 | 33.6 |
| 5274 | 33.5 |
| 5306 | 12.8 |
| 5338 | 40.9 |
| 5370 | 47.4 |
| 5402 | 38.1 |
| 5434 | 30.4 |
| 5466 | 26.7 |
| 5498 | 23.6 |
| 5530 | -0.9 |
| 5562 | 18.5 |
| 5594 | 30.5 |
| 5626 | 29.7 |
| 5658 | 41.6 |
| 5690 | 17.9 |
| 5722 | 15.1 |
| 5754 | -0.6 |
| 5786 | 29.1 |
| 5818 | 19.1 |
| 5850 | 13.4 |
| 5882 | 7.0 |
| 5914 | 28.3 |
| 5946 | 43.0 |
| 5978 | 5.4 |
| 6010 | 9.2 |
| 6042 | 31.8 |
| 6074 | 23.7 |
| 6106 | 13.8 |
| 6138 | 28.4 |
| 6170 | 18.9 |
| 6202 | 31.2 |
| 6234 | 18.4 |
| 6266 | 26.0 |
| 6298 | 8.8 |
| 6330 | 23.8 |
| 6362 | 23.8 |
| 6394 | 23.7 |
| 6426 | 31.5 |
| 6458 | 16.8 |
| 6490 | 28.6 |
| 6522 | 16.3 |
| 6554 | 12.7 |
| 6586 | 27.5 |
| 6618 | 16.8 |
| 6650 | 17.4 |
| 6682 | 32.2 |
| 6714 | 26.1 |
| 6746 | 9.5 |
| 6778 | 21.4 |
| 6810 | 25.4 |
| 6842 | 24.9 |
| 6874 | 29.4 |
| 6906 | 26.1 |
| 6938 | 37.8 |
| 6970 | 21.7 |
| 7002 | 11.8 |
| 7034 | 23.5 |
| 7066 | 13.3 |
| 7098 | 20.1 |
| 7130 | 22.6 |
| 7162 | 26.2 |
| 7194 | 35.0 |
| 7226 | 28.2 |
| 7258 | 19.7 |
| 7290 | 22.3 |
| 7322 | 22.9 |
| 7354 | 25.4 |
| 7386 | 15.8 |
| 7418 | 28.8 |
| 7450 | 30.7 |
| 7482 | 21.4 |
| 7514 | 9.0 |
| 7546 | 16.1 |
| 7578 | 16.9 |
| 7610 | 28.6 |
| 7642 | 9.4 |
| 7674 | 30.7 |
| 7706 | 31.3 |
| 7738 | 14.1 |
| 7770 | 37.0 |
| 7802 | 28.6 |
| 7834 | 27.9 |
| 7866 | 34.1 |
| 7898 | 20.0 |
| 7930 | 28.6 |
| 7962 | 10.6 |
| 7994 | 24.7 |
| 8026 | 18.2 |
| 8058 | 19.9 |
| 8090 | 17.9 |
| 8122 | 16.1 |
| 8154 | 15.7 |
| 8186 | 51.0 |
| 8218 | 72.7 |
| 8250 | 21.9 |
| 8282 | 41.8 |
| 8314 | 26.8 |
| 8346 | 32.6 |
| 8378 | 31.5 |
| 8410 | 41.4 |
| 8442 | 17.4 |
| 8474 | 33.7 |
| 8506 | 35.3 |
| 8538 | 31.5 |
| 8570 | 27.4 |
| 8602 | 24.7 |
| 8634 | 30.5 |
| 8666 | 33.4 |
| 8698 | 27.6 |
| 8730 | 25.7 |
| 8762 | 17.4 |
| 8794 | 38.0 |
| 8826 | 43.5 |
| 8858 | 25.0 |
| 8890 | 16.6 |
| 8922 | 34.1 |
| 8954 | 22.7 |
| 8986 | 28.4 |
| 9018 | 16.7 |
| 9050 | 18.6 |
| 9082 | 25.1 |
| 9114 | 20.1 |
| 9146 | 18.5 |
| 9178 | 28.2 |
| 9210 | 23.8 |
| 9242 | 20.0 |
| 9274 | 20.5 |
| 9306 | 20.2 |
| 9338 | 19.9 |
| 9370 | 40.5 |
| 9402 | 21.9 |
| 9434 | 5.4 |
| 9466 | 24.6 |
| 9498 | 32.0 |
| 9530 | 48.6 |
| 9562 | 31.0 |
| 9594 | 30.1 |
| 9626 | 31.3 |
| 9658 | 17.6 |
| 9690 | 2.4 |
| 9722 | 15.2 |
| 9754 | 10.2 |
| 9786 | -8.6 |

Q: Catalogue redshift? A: 1.20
